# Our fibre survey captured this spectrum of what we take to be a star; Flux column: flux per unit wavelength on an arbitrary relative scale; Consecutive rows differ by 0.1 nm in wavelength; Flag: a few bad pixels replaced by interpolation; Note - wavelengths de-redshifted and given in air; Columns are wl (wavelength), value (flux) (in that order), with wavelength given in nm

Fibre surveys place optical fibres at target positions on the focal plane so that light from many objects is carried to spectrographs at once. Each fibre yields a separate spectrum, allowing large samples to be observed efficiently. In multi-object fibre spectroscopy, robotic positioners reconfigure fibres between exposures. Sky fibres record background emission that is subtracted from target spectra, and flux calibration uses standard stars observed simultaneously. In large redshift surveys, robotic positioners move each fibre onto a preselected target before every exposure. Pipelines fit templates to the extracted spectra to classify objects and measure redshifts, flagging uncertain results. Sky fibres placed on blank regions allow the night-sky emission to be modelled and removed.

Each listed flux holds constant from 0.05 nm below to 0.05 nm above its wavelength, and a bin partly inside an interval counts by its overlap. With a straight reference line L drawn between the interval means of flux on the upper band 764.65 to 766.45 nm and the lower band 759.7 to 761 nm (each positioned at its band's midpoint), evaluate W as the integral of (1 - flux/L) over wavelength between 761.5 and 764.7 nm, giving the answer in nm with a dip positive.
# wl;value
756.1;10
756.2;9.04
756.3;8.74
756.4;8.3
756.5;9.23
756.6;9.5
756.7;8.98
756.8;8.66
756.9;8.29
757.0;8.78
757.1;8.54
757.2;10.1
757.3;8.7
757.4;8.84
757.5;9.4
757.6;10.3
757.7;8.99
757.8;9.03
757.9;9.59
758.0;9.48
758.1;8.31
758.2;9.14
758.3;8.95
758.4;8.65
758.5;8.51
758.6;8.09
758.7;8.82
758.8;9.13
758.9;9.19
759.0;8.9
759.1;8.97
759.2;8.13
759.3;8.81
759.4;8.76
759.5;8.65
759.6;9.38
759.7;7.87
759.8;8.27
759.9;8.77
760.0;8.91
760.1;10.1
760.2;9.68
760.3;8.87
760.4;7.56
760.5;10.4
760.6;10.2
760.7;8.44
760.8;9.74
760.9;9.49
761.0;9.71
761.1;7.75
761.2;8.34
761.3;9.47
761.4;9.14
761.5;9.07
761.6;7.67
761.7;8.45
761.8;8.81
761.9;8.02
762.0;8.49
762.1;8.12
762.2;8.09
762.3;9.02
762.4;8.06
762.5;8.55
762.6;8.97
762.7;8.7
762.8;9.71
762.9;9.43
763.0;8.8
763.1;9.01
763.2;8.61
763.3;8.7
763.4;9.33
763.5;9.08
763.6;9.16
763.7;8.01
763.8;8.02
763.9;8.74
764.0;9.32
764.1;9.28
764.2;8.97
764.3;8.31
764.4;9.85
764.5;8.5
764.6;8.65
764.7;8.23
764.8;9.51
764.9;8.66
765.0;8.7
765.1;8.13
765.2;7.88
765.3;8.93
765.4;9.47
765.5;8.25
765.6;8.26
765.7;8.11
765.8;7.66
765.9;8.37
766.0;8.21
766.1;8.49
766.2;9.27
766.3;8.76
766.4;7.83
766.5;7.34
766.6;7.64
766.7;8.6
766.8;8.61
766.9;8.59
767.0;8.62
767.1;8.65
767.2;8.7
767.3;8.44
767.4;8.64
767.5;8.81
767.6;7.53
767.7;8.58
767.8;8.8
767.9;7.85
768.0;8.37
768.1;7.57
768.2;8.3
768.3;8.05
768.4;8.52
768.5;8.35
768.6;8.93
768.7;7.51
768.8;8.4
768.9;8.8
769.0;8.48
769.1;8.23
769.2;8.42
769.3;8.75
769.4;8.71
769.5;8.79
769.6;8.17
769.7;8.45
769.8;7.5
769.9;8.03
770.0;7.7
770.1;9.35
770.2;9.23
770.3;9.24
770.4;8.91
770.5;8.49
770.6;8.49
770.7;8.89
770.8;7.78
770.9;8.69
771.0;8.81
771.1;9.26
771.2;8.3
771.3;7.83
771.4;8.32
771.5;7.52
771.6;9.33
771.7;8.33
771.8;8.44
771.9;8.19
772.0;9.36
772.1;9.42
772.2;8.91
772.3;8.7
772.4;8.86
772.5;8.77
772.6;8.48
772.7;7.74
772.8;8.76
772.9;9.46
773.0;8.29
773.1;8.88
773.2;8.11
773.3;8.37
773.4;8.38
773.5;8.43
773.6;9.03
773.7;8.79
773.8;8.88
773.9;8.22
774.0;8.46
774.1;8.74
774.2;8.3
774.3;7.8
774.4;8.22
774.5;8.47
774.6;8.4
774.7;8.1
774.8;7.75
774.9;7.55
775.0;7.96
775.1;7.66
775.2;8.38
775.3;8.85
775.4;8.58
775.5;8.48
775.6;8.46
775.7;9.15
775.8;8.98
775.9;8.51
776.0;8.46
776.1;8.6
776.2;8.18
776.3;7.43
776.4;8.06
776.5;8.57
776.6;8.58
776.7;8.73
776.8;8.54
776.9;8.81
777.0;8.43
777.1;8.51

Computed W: 0.030 nm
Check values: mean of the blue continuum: 9.17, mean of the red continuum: 8.48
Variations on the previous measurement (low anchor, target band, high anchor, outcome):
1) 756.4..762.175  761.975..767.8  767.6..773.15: 0.067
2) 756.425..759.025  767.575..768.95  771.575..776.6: 0.063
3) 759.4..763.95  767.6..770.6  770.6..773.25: 0.083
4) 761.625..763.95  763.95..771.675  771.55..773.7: 0.173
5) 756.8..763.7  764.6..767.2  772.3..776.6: 0.079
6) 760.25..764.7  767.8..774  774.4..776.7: -0.004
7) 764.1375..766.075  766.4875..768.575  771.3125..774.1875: 0.058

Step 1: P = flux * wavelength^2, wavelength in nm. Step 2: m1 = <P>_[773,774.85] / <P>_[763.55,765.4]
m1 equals 1.0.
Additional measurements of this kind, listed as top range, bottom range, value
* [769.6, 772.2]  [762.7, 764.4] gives 0.98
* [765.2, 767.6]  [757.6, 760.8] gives 0.96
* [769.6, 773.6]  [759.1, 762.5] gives 1.00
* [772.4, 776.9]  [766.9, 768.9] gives 1.03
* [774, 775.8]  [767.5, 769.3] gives 1.02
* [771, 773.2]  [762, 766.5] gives 1.02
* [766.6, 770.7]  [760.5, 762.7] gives 0.98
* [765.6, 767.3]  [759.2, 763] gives 0.96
